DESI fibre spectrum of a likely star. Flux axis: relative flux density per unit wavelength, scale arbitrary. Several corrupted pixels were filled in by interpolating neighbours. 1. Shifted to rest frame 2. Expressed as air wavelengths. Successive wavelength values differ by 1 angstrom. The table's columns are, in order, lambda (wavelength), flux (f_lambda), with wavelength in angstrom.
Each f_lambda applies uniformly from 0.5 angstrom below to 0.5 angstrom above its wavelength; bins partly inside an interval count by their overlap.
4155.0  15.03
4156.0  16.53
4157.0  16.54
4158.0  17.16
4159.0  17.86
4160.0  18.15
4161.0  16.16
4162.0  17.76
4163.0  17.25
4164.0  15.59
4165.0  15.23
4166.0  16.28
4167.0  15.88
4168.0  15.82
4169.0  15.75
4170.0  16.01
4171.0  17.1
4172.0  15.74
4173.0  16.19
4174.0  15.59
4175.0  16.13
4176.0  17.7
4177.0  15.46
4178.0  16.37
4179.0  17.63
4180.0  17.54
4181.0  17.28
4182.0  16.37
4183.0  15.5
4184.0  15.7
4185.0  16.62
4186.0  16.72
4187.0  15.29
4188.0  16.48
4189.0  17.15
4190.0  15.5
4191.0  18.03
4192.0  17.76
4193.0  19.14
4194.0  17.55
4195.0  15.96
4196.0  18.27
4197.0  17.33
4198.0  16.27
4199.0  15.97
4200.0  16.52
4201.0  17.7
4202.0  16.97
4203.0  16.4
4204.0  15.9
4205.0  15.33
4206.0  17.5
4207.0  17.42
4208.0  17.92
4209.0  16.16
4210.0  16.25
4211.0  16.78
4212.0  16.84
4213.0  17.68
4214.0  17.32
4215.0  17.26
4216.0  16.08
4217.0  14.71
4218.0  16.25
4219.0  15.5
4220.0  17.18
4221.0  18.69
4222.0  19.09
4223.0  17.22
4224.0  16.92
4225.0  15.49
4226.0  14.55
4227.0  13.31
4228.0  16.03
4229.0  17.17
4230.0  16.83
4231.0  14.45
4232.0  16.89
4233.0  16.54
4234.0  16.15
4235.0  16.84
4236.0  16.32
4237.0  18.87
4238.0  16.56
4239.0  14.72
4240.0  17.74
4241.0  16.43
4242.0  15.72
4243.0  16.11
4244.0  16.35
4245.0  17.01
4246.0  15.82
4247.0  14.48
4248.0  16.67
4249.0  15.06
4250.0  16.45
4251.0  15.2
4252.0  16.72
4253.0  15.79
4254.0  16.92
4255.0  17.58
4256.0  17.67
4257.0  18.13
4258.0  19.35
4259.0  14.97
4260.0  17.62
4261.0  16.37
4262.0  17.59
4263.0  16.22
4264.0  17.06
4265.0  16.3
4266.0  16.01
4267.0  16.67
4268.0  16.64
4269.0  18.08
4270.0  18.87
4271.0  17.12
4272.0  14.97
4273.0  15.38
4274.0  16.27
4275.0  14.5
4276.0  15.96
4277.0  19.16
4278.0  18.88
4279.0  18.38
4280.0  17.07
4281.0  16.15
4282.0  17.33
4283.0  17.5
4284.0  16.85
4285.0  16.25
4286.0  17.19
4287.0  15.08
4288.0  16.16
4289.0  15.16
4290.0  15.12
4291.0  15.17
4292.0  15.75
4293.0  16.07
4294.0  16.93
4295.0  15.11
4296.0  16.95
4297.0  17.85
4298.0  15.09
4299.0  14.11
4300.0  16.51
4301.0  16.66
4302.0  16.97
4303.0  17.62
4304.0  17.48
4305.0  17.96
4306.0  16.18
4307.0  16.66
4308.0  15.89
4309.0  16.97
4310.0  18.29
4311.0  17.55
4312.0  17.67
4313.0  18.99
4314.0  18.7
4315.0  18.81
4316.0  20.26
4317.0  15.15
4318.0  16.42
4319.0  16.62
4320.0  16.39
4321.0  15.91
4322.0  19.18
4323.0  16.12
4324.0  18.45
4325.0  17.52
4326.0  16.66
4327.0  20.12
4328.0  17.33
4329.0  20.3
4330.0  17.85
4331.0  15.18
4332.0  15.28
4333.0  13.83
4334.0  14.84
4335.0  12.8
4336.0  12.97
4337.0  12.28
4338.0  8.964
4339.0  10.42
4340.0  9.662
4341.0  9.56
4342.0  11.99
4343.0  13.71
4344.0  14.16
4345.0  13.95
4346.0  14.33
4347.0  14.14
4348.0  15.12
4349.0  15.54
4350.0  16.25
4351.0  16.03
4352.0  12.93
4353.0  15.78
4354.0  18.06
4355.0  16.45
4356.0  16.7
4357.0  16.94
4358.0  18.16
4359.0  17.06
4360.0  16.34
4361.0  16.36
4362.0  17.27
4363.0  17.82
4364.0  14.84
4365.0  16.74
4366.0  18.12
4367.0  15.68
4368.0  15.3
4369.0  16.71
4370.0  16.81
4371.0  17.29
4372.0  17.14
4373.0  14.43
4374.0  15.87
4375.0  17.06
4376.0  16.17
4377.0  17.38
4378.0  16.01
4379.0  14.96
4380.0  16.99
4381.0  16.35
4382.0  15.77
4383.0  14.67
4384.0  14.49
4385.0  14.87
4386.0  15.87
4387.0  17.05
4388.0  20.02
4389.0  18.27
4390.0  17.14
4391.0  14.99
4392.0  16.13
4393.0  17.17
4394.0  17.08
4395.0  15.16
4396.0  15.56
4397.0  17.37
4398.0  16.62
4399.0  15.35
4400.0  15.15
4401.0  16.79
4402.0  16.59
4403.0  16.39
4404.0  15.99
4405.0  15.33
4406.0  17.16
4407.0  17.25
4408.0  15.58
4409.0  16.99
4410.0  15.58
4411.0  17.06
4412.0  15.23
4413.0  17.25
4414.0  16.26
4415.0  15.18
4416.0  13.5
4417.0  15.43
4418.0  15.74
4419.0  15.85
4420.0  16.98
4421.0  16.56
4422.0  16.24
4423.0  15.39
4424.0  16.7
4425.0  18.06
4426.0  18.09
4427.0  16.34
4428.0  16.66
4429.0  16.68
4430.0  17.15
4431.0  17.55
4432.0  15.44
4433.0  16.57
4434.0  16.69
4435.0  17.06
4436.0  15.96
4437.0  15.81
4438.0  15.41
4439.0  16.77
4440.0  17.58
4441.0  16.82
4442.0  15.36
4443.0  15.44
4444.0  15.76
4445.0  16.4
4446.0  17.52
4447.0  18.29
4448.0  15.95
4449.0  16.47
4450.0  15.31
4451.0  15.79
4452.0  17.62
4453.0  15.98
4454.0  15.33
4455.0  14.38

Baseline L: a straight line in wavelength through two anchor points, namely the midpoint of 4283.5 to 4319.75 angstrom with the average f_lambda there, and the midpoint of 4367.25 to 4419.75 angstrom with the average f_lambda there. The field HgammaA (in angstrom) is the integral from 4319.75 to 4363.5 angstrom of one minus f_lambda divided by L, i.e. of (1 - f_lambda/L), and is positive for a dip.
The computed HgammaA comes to 3.0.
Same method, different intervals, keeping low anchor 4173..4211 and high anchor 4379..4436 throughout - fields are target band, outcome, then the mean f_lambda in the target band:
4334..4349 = 3.50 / 12.6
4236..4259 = 0.09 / 16.6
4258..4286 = -0.49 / 16.9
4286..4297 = 0.42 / 15.9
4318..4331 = -0.85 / 17.6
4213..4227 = 0.11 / 16.6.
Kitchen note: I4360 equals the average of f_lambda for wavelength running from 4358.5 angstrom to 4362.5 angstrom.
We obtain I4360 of 16.8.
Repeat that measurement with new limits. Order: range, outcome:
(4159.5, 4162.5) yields 17.4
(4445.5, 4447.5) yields 17.9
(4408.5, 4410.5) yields 16.3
